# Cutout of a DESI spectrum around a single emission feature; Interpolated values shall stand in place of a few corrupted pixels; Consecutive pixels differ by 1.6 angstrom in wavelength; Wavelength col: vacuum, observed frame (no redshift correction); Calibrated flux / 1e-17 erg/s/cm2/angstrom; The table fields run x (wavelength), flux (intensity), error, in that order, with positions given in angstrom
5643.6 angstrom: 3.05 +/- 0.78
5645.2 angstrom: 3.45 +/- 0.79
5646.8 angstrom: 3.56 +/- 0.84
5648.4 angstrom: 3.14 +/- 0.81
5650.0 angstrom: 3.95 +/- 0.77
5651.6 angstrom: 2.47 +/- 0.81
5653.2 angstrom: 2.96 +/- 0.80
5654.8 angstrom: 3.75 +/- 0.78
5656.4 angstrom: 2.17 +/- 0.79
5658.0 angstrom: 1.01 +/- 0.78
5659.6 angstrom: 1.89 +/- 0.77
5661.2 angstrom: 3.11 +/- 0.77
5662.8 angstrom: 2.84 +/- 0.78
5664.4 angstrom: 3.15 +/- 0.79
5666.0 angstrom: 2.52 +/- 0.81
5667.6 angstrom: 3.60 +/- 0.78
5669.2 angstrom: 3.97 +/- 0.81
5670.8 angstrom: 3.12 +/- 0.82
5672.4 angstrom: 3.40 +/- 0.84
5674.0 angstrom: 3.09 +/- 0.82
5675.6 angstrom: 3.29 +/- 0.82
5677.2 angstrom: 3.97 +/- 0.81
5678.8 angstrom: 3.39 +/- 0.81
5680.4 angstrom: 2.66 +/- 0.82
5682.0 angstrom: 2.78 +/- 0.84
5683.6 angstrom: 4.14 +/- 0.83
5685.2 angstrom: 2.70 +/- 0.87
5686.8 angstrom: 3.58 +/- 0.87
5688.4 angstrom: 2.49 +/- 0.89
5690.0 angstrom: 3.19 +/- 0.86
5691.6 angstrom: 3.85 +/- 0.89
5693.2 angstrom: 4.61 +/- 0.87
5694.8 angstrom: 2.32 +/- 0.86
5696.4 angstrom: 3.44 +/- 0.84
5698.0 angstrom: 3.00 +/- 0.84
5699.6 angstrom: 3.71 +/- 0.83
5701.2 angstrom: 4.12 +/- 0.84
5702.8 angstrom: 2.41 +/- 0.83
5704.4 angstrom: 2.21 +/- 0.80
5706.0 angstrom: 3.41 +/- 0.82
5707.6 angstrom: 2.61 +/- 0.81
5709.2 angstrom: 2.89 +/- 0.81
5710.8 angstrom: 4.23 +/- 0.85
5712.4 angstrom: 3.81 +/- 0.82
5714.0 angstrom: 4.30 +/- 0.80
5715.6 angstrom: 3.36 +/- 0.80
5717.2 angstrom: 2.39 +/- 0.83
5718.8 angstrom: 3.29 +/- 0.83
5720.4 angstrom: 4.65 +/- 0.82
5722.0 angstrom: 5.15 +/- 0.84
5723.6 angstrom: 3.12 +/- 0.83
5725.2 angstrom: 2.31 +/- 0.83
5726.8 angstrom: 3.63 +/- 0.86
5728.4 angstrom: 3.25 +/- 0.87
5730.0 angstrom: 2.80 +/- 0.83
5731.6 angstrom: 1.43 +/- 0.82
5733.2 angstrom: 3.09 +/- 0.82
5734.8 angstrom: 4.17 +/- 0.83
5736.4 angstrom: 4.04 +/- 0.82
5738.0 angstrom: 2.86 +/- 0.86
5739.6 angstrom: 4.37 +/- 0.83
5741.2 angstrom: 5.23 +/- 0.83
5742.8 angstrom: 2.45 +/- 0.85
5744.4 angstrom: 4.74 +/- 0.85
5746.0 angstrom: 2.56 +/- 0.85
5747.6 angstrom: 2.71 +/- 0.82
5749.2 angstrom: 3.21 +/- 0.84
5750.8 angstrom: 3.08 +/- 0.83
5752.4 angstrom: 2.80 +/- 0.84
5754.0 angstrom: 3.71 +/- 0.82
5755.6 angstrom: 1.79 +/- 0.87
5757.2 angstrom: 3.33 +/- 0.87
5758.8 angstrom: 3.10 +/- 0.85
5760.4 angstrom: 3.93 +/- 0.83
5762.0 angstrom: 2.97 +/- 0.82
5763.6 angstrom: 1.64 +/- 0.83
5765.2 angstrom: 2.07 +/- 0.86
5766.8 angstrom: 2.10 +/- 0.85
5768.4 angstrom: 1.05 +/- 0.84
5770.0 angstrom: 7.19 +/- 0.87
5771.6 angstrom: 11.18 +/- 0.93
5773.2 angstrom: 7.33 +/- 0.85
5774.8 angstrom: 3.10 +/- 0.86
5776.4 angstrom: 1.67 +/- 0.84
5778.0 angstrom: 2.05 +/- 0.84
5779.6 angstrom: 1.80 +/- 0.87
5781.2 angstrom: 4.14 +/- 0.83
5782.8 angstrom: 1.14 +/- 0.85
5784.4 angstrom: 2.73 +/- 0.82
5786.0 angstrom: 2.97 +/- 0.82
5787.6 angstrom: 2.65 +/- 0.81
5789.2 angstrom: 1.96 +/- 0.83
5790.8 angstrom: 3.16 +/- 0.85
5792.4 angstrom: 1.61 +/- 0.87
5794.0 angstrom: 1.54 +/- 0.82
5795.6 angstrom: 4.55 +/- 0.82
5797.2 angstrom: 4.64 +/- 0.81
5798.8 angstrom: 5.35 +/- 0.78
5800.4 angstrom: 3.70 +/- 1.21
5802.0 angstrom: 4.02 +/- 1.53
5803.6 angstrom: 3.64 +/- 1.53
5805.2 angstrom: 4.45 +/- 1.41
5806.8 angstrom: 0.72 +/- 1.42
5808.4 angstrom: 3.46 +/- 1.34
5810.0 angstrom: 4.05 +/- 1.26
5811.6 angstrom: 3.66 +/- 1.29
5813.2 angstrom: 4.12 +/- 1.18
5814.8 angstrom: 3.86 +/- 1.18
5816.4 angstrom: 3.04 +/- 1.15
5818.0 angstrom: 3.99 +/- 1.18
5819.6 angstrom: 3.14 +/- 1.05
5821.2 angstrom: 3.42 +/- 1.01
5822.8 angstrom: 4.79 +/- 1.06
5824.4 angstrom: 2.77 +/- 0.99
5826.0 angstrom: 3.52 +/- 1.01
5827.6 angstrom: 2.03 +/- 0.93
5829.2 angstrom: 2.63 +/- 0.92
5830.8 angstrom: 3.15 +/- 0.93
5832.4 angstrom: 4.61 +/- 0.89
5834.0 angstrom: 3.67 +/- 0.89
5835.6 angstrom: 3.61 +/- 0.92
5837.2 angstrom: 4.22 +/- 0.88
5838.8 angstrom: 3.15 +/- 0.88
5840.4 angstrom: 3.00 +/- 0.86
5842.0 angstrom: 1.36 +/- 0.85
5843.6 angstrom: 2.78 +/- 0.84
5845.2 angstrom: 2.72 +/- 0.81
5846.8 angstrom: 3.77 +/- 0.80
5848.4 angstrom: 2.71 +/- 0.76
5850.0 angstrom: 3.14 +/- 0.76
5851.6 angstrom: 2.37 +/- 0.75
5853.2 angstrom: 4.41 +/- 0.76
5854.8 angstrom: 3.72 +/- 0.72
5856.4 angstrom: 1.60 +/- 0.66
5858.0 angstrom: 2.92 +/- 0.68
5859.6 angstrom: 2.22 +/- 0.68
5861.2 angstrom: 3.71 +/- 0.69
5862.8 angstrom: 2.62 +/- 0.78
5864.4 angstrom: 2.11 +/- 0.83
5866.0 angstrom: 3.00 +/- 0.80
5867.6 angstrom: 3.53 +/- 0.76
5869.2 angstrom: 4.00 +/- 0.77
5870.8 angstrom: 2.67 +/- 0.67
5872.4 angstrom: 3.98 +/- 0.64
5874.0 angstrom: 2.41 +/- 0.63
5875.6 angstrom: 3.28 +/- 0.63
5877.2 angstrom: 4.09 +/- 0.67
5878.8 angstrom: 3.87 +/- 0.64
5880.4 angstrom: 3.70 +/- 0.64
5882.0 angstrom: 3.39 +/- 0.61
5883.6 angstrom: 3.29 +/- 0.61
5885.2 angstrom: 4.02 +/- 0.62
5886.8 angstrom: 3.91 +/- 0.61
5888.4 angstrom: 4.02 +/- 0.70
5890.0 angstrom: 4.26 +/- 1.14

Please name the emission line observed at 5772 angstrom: H-beta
